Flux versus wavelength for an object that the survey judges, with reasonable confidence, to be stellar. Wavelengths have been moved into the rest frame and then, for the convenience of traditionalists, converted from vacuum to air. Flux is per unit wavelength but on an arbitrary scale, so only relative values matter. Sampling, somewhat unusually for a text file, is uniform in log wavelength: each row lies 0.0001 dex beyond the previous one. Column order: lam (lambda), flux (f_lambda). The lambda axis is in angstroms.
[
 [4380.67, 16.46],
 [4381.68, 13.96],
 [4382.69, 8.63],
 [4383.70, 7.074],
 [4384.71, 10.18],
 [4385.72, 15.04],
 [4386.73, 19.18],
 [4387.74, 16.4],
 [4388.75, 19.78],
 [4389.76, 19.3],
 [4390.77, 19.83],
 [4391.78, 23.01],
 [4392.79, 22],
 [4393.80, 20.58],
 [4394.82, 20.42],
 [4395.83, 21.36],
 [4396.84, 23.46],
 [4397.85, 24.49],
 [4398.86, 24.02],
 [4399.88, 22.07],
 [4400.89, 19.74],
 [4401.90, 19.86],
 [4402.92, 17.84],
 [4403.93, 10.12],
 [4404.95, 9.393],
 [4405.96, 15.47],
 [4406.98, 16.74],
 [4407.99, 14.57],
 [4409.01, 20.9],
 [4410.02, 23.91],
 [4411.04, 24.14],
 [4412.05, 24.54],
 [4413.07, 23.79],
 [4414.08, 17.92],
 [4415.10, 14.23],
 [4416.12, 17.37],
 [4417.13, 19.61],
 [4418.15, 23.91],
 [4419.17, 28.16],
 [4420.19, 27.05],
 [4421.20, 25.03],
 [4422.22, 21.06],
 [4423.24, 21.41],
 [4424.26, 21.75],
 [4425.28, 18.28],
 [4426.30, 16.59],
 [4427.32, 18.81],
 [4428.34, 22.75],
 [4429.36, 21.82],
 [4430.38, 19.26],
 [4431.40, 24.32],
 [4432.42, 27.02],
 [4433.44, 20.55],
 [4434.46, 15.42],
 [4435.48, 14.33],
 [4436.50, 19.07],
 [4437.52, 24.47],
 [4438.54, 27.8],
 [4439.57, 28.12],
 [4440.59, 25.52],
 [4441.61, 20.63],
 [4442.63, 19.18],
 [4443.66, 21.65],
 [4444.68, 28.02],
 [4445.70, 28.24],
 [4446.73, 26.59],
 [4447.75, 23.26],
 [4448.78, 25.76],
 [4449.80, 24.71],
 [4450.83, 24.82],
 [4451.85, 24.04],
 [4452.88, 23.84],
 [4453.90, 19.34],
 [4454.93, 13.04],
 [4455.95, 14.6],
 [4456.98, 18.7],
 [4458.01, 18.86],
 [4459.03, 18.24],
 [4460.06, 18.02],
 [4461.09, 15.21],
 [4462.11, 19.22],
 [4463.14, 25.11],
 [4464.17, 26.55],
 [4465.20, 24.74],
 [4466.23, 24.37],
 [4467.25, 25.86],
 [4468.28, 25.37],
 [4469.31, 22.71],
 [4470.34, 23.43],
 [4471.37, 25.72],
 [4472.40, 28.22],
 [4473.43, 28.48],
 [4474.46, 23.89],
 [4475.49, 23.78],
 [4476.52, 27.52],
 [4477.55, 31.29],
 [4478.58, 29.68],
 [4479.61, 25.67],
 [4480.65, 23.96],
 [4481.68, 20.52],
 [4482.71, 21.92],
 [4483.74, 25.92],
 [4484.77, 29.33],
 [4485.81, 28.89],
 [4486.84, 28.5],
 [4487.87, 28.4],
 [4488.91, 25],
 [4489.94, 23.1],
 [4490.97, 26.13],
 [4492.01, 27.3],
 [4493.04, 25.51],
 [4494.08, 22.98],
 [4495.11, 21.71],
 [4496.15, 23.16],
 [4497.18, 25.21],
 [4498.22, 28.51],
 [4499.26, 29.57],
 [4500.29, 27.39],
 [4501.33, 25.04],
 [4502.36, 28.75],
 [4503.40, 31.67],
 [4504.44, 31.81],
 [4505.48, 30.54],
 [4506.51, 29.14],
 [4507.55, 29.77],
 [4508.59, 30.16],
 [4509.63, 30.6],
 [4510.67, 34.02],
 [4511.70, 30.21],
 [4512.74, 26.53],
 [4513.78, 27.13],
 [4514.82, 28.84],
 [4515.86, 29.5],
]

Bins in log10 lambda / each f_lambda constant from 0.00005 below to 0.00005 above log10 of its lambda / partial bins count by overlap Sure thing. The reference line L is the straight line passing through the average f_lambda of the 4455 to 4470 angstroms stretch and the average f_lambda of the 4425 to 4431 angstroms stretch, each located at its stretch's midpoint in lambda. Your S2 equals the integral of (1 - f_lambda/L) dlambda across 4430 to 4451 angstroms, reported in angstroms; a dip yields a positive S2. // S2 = -3.2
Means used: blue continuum 19.7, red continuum 21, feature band 23.3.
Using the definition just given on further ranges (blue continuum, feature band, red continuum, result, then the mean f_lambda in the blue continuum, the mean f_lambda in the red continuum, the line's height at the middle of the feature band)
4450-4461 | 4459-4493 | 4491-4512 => -2.64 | 19.3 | 28.1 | 23.2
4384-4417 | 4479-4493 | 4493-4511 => 0.47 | 19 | 28.1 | 26.7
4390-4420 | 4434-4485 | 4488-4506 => 1.67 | 20.2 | 26.7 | 24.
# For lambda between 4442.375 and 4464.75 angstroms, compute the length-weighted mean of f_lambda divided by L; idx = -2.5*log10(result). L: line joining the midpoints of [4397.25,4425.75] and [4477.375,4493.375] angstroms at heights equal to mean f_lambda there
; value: 0.091 mag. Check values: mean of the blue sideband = 20.3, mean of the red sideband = 26.2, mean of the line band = 21.7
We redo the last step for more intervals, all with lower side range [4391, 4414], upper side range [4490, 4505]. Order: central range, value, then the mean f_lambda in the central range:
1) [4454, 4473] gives 0.13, 21.5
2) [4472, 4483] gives -0.03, 26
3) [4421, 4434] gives 0.02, 21.3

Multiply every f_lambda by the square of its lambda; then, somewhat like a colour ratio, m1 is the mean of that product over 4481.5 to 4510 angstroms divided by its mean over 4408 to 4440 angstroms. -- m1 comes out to 1.30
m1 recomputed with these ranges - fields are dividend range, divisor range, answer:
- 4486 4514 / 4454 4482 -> 1.22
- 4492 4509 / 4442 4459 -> 1.28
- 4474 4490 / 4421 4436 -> 1.31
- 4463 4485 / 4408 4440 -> 1.21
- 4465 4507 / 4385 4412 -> 1.42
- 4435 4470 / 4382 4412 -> 1.25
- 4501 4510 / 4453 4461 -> 1.74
